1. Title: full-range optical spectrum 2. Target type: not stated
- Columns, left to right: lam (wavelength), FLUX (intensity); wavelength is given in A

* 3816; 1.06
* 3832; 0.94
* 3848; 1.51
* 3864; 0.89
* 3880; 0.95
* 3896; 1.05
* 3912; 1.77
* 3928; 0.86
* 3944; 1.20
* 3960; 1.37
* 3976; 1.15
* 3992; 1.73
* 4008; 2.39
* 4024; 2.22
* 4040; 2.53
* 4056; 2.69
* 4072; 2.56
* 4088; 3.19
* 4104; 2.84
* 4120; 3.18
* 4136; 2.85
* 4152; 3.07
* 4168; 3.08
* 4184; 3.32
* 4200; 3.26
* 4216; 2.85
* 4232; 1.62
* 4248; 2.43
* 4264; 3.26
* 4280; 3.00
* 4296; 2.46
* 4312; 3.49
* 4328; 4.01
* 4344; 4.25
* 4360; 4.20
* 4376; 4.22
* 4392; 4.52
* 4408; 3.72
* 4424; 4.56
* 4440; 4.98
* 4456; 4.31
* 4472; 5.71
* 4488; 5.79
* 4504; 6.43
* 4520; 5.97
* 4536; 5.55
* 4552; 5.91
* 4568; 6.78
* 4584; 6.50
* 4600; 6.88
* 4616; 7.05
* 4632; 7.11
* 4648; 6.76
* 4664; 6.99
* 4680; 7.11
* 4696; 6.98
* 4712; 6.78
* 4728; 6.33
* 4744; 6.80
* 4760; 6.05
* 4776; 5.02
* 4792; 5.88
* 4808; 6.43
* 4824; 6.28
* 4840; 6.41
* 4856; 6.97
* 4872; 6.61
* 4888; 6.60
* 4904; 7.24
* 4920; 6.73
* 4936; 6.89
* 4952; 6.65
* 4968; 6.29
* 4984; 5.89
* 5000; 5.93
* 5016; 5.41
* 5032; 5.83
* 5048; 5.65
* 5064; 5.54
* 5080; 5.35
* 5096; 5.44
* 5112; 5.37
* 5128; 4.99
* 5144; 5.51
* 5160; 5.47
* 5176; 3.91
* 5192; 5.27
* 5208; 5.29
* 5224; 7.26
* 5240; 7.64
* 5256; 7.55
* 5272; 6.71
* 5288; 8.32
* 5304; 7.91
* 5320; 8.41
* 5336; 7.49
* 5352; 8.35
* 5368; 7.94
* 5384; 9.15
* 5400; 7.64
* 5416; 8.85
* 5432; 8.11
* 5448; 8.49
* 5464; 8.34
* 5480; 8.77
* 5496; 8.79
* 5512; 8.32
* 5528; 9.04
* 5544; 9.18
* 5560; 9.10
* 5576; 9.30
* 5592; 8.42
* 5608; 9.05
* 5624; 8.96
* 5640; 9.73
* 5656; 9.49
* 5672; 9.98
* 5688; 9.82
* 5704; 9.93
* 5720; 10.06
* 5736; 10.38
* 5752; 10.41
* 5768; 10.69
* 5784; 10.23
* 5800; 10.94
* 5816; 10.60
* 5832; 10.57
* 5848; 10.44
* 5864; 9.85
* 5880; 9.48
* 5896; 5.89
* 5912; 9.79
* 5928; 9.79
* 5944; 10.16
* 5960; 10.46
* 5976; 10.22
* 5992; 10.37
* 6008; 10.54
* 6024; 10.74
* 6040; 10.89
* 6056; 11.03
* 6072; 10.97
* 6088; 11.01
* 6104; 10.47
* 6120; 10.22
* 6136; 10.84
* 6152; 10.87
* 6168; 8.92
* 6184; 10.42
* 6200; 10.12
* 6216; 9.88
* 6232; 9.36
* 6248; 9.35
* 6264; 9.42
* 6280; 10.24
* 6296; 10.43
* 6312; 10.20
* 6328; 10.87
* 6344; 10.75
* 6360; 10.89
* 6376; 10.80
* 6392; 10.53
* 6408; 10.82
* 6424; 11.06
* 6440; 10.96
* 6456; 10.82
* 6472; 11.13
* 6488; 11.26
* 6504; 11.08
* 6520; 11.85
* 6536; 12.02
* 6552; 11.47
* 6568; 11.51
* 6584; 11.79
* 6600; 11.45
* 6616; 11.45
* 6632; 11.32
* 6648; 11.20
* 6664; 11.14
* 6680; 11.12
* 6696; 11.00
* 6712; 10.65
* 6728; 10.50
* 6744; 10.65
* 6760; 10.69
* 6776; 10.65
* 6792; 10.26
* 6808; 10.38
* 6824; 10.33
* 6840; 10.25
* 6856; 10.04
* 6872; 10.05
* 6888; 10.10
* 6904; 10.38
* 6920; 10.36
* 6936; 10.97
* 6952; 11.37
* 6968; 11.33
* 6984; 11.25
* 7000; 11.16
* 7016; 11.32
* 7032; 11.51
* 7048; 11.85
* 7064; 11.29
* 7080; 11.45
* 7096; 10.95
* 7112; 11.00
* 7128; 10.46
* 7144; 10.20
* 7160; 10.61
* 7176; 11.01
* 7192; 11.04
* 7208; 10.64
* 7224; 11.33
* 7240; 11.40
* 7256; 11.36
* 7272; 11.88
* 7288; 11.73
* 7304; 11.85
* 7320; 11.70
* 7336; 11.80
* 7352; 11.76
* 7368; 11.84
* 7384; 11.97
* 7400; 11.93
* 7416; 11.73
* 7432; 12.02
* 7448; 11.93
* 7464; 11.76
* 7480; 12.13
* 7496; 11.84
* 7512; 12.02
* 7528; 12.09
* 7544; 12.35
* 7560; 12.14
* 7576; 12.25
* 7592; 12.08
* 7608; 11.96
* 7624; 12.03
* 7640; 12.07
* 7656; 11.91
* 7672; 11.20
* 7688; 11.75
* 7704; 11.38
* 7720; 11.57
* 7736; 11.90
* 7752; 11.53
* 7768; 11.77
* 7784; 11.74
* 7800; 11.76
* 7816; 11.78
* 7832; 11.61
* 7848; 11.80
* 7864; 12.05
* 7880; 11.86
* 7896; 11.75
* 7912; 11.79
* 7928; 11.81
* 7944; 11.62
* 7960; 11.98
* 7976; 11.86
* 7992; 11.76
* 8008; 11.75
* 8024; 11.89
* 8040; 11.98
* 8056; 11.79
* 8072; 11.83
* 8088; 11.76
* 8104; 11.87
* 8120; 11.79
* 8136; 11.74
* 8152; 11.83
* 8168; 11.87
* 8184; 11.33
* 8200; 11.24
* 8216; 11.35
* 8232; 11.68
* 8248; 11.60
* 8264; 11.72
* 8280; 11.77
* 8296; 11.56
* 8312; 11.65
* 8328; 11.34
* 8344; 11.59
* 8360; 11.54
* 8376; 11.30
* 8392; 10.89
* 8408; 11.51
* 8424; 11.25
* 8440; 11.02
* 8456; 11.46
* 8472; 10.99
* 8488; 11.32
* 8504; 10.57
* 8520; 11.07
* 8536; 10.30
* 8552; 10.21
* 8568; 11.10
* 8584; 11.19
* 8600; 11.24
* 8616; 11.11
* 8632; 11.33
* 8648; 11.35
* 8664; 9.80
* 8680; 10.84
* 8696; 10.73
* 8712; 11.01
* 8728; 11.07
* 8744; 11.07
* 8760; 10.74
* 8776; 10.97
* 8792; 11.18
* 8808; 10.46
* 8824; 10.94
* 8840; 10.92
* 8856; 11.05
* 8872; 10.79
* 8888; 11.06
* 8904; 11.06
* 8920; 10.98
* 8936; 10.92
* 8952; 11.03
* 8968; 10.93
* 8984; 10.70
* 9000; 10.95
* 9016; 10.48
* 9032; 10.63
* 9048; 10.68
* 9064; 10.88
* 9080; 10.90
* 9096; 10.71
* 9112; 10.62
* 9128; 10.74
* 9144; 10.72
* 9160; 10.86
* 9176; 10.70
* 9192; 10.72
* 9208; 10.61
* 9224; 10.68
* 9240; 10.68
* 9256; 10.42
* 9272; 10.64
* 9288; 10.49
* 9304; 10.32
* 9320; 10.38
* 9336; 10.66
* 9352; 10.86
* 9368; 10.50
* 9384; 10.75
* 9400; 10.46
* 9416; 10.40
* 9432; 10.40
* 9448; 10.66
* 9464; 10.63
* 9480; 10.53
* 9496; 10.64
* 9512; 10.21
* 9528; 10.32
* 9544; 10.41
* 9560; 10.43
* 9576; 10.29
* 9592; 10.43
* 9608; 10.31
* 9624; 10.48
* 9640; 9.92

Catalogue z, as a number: 0.00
